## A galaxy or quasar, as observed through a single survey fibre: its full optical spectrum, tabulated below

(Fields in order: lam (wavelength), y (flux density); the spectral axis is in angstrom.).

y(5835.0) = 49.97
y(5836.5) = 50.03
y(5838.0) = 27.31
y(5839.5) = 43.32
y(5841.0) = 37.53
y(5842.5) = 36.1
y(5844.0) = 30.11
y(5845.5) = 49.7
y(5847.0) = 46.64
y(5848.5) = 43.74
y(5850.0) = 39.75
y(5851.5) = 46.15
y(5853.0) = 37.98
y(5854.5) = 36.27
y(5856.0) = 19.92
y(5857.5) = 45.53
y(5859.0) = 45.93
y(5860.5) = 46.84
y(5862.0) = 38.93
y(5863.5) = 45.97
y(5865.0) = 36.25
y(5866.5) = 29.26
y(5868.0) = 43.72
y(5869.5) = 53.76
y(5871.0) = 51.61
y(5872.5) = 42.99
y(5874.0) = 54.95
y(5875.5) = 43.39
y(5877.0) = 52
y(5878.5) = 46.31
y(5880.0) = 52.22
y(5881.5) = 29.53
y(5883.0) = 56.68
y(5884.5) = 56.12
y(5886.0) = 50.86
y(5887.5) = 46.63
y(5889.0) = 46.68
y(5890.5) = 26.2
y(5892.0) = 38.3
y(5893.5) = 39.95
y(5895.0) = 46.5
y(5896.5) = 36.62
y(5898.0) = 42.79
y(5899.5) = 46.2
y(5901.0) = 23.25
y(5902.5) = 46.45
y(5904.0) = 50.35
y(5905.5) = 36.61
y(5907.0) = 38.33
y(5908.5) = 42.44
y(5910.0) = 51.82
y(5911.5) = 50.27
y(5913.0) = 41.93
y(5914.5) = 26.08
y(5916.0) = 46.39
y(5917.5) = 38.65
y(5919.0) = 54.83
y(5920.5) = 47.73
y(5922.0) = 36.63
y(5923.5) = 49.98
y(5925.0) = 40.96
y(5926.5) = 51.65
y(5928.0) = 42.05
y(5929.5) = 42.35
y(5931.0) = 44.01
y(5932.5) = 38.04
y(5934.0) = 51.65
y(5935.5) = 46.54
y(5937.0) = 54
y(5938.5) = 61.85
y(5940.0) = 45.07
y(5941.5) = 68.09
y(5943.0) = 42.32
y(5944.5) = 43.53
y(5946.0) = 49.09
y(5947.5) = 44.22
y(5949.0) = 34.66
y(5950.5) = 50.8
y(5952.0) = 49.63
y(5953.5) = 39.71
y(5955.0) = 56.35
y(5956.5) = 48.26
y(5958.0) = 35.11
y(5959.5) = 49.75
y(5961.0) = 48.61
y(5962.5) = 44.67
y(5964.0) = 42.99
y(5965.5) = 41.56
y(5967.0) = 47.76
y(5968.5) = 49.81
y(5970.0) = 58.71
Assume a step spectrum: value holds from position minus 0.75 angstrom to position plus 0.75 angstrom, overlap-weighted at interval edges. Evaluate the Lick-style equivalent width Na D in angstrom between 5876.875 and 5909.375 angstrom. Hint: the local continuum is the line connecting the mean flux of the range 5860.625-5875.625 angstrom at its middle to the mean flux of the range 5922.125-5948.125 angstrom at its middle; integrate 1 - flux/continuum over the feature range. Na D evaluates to 1.7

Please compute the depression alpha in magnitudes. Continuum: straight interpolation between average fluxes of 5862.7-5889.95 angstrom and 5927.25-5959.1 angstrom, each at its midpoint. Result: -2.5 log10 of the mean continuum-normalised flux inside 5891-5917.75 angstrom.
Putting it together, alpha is 0.14 mag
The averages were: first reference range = 46.4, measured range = 41.2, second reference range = 47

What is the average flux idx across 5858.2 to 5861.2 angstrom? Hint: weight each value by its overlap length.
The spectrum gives 46.4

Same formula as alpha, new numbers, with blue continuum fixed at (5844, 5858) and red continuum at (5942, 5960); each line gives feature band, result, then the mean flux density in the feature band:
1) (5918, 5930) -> -0.04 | 45.7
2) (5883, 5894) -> -0.06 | 44.5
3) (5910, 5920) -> -0.01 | 43.8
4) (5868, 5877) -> -0.19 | 49.1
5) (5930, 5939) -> -0.10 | 48.8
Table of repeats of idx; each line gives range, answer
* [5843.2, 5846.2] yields 39.7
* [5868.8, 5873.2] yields 49.5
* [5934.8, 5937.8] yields 50.5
